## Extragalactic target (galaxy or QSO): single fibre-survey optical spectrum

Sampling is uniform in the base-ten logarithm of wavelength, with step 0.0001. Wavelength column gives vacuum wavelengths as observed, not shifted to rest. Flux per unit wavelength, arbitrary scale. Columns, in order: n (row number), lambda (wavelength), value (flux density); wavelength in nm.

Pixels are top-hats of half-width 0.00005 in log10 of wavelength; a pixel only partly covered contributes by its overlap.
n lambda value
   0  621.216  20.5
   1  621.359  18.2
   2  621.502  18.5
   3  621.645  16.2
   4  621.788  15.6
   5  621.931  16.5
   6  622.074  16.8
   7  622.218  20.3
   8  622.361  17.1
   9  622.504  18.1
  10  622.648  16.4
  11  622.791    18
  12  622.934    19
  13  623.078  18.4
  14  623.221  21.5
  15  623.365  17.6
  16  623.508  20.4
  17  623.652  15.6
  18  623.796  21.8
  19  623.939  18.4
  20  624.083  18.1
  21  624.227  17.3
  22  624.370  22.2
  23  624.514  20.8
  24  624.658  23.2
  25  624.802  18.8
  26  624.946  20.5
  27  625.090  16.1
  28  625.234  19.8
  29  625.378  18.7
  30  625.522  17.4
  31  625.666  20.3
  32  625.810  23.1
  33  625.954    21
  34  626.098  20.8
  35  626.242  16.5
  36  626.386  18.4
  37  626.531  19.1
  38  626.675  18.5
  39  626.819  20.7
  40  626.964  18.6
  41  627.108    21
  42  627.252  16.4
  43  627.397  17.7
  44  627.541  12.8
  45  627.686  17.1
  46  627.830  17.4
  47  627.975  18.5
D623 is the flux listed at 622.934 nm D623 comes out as 19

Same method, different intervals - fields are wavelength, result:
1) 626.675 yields 18.5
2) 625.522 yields 17.4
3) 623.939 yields 18.4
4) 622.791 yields 18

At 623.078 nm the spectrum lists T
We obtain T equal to 18.4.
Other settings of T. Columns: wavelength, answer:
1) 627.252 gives 16.4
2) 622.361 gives 17.1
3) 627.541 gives 12.8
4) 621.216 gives 20.5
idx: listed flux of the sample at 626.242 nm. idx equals 16.5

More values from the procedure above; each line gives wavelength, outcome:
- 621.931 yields 16.5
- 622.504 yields 18.1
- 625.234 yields 19.8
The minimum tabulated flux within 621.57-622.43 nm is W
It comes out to 15.6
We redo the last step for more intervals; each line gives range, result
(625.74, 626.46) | 16.5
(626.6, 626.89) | 18.5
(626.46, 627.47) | 16.4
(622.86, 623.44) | 17.6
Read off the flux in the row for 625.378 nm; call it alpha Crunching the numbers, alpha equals 18.7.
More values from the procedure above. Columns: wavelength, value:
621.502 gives 18.5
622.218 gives 20.3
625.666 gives 20.3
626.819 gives 20.7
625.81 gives 23.1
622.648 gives 16.4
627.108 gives 21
